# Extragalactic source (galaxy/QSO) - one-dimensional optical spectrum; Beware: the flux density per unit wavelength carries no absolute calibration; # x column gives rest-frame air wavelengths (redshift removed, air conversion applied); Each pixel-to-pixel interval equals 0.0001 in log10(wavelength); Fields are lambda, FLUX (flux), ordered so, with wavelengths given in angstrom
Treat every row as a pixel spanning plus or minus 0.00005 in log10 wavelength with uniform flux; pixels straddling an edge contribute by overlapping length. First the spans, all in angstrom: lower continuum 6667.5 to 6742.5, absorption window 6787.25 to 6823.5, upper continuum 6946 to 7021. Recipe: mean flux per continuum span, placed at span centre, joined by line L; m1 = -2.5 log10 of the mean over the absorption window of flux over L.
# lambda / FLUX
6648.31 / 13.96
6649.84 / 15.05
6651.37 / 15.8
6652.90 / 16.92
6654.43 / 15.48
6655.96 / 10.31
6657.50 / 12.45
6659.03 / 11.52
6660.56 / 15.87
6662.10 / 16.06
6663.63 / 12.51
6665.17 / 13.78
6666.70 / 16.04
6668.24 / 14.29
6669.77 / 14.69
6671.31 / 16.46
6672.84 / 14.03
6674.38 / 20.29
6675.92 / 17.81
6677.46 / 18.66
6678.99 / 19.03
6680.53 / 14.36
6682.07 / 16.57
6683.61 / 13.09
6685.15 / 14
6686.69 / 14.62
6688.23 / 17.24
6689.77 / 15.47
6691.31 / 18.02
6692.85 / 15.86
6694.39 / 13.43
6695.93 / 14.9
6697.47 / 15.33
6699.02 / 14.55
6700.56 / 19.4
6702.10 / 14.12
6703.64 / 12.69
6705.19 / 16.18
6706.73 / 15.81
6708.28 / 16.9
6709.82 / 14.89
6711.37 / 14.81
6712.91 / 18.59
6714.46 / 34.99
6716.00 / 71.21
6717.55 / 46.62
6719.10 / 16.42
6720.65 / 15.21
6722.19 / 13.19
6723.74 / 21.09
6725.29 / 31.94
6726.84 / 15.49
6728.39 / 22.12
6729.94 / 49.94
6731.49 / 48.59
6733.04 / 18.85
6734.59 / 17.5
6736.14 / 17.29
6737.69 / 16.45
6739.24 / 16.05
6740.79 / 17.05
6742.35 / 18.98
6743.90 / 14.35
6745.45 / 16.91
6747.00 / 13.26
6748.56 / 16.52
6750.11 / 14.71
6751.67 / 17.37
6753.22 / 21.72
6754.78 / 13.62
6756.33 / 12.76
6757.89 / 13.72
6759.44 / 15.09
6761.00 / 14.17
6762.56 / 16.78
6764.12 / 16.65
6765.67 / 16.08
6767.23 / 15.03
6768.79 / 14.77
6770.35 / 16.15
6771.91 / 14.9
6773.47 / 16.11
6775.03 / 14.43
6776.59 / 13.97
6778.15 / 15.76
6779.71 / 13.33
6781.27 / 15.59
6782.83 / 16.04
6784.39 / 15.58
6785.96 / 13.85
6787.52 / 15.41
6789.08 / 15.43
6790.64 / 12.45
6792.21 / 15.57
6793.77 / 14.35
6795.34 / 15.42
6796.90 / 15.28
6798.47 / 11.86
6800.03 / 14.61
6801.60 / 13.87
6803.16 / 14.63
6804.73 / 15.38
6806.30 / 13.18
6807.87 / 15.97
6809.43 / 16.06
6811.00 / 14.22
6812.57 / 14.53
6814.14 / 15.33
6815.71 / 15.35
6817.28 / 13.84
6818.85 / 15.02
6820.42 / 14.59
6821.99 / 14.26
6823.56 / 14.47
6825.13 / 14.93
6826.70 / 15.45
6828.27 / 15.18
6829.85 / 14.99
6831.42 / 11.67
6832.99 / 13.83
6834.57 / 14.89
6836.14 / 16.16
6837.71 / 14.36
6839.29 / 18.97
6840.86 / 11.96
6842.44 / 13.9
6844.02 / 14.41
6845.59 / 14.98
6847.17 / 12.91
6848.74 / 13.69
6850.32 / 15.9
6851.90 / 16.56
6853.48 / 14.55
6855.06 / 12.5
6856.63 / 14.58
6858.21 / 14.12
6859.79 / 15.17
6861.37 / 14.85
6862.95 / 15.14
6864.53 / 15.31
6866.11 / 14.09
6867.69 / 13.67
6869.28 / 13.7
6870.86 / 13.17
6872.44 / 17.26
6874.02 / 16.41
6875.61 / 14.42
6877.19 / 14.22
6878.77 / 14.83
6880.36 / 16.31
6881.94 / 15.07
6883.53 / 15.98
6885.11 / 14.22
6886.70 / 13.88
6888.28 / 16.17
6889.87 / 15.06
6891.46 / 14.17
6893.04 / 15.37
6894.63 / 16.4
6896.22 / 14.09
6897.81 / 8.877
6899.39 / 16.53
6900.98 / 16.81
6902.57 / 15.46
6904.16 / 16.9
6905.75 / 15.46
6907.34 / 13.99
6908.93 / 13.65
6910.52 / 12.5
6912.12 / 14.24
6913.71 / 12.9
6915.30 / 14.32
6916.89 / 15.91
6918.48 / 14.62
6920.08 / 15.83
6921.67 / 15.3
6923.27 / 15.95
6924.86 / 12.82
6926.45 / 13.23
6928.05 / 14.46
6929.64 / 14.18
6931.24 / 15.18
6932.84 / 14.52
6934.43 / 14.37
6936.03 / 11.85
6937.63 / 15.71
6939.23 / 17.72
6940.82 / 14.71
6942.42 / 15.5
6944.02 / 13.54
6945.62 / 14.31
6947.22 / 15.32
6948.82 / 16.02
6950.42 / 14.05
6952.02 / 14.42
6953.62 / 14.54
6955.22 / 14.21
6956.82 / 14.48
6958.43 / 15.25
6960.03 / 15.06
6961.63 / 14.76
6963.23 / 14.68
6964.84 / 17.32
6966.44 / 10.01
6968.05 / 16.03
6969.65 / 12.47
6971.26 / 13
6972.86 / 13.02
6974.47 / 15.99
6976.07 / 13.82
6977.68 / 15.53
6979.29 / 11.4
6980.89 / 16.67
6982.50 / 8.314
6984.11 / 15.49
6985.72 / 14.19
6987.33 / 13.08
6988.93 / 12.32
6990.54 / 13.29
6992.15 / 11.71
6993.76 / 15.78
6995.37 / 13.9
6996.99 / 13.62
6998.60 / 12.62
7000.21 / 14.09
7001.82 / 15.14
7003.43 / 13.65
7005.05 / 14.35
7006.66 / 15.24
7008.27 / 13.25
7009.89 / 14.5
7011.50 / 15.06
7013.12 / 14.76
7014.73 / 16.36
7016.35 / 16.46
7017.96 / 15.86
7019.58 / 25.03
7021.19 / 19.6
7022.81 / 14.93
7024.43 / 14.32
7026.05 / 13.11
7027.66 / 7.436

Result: 0.23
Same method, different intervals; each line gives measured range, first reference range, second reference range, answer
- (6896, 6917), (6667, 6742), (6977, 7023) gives 0.14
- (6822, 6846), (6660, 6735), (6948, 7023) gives 0.18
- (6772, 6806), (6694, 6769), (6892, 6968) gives 0.24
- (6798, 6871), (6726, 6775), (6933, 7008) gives 0.15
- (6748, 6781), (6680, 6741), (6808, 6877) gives 0.19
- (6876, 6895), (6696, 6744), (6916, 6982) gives 0.11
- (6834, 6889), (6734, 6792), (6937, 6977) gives 0.02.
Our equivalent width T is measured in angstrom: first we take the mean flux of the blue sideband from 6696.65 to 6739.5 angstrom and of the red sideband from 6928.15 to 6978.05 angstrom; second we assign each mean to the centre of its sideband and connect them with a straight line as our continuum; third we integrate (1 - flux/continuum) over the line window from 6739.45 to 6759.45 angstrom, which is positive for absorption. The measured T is 5.6 angstrom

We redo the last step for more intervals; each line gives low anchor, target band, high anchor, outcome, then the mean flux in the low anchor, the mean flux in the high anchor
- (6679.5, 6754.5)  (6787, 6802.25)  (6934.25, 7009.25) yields 3.21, 20.1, 14.2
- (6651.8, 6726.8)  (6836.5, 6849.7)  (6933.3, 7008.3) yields 1.21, 18.1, 14.2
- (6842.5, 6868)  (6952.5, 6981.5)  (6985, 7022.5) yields 1.01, 14.5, 15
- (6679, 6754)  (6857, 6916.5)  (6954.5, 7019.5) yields 6.18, 20.1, 14.3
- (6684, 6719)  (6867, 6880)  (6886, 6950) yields 0.88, 20.3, 14.7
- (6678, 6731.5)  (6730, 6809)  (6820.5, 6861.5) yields 7.20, 20.9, 14.6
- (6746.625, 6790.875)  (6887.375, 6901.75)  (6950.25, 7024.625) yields 0.04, 15.3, 14.6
